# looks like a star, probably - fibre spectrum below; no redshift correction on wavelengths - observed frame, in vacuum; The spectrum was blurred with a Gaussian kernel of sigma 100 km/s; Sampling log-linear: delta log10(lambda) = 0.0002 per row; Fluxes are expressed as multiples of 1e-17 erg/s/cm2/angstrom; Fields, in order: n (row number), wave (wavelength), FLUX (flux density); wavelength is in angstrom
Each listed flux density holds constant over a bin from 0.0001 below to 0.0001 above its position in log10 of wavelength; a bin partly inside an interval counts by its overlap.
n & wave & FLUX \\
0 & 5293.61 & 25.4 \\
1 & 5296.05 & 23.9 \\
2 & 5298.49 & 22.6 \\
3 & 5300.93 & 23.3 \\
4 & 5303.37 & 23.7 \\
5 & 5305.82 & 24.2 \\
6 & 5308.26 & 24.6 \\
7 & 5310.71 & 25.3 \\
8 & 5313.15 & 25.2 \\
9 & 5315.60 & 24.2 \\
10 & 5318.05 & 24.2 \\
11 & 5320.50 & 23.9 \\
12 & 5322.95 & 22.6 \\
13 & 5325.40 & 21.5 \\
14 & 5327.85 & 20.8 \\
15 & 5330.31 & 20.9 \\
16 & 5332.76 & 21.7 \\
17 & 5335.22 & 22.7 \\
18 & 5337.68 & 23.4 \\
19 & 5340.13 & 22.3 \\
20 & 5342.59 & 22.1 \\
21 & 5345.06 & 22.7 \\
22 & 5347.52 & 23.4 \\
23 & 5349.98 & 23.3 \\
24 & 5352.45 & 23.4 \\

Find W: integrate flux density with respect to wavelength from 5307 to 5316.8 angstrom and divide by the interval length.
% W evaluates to 24.8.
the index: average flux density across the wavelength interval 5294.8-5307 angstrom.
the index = 23.5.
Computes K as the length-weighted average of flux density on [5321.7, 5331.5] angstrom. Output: 21.5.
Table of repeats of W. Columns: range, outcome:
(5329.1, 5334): 21.3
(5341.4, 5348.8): 22.7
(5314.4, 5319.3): 24.2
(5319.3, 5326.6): 22.7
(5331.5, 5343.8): 22.4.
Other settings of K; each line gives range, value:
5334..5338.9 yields 23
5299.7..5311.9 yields 24.2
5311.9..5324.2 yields 24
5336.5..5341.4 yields 22.9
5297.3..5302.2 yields 23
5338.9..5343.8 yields 22.2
